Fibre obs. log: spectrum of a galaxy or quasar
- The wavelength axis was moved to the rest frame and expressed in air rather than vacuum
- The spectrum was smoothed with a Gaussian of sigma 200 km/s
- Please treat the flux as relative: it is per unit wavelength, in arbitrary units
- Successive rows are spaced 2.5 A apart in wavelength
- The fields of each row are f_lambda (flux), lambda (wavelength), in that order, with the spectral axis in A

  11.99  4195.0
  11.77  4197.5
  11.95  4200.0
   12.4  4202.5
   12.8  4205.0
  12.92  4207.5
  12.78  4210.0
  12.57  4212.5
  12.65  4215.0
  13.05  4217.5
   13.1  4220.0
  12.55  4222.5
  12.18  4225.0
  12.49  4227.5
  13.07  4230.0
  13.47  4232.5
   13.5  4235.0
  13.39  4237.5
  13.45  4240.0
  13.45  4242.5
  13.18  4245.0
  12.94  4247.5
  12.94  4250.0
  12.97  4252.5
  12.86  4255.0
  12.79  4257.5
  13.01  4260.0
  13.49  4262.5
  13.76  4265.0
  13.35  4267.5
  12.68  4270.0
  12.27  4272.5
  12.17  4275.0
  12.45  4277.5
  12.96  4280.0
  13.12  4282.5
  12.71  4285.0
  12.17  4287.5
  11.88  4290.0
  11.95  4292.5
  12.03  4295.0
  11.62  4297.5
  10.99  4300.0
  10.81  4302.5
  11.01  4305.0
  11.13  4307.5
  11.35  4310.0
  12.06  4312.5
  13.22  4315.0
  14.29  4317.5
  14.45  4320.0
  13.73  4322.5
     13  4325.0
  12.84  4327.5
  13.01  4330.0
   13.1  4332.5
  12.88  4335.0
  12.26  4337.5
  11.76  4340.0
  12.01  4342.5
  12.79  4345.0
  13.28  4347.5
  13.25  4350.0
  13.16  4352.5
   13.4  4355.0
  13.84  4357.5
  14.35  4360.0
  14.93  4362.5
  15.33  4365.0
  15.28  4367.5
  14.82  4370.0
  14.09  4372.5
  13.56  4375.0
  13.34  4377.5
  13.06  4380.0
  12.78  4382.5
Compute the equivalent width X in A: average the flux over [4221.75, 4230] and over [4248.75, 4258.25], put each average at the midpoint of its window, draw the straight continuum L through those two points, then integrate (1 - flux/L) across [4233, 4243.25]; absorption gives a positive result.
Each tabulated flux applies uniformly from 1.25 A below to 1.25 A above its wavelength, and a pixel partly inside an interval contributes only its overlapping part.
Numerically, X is -0.6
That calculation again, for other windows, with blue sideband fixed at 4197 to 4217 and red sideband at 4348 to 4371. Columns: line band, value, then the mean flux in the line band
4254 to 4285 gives 0.75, 12.9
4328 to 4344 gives 1.65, 12.5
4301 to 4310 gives 1.71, 11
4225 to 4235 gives -0.14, 13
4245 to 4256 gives 0.05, 13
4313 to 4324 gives 0.00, 13.8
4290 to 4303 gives 1.89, 11.6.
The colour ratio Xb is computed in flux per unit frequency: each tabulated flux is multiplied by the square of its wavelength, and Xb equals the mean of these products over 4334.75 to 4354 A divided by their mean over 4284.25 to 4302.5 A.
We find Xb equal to 1.1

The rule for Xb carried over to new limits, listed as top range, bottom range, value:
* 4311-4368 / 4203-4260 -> 1.09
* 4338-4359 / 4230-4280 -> 1.03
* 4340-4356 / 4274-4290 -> 1.06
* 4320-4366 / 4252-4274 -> 1.06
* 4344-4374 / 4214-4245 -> 1.14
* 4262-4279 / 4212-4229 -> 1.04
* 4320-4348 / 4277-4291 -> 1.05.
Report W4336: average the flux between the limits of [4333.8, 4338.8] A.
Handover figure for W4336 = 12.6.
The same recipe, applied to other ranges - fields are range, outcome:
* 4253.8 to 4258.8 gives 12.8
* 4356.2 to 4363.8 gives 14.4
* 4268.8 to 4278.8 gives 12.4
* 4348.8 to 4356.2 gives 13.3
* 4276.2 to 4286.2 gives 12.8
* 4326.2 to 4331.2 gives 12.9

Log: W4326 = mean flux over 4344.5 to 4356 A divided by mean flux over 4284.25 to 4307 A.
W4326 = 1.1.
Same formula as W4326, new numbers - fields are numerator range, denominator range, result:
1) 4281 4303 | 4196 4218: 0.96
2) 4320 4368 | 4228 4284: 1.03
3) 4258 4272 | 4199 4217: 1.05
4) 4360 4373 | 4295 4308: 1.33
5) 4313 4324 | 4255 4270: 1.04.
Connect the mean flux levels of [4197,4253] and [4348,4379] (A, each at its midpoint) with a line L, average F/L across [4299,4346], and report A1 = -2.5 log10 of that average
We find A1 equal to 0.10 mag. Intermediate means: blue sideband 12.9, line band 12.5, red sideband 14.1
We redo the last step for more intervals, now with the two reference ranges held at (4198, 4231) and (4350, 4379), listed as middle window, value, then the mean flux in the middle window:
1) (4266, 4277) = 0.048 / 12.6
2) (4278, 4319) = 0.117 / 12.1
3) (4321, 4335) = 0.051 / 13.1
